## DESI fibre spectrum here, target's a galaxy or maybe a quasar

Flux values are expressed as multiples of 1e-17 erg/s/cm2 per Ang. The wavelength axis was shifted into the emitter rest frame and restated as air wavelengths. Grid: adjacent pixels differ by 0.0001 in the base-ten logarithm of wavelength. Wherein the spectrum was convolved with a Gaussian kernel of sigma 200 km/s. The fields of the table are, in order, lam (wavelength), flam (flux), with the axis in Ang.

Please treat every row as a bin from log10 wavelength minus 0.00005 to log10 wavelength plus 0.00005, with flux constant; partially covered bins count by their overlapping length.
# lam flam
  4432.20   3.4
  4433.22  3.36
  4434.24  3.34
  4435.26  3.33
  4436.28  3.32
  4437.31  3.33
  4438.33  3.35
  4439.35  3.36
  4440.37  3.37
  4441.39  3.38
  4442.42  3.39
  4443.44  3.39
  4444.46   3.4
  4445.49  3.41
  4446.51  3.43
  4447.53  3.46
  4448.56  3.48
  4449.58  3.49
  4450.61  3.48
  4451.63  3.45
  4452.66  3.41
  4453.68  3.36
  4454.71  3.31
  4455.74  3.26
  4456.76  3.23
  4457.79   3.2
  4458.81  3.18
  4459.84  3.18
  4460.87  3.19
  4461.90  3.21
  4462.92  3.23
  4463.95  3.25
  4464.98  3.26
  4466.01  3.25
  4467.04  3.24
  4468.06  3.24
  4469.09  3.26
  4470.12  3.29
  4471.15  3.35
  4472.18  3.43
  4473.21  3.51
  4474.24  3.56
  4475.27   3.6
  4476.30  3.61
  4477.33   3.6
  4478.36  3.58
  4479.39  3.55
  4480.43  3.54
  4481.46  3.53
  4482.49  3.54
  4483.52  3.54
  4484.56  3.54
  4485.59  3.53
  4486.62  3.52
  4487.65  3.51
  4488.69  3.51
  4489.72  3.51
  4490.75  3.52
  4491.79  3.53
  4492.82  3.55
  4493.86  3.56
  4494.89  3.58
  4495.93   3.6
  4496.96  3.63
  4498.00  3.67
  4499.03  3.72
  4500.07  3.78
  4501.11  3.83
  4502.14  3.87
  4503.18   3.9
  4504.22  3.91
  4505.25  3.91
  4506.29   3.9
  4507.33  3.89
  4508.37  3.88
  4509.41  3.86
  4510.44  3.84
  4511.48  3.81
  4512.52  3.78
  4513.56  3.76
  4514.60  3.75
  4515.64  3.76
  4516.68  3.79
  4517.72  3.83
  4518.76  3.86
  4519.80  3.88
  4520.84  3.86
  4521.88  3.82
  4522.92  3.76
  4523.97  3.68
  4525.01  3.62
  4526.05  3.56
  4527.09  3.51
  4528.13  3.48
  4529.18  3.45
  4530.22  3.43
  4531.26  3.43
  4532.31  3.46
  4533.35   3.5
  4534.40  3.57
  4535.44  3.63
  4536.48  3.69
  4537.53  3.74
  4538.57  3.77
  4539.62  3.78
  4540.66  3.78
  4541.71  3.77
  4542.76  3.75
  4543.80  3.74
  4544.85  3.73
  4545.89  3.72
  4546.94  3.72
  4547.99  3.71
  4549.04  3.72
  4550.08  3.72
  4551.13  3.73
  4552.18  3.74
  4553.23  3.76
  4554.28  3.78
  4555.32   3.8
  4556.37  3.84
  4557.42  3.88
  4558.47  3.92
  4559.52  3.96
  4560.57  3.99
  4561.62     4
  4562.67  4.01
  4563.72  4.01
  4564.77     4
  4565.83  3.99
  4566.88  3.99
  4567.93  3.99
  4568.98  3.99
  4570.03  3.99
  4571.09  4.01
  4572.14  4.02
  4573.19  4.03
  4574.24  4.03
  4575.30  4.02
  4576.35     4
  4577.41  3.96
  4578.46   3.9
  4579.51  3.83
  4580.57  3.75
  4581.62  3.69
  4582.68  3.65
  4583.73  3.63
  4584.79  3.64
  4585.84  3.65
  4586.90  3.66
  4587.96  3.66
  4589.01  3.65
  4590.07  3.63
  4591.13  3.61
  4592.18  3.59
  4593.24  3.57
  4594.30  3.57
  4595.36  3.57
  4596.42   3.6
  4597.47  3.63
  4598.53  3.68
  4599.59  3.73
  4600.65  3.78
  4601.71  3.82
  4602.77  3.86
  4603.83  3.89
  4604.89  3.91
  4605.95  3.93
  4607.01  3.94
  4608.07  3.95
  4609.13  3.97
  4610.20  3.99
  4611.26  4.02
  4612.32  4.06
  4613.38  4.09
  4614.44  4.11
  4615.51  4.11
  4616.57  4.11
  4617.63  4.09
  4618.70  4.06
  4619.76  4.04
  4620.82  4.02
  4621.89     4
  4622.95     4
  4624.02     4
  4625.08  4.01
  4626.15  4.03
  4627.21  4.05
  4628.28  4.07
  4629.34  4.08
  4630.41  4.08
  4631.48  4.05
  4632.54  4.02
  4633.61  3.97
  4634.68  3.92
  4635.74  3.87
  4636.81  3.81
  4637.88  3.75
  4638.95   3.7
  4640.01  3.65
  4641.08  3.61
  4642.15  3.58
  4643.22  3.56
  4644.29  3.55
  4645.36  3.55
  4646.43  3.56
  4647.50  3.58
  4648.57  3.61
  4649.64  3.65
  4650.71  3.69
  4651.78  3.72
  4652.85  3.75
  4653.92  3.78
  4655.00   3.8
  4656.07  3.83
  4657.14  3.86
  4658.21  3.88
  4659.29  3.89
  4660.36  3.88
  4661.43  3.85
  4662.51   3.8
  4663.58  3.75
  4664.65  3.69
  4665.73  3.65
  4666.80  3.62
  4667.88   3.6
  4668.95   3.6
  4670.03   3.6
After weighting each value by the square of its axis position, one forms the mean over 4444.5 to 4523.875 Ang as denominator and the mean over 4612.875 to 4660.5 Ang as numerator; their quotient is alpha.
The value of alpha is 1.16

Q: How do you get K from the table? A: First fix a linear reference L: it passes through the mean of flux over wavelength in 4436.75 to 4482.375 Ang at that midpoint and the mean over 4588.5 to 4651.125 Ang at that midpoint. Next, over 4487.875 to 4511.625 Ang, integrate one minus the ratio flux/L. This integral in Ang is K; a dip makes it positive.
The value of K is -1.57 Ang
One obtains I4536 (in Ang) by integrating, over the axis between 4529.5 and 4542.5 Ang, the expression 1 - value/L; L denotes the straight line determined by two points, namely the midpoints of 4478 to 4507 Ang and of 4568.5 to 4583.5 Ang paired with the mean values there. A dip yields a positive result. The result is 0.5 Ang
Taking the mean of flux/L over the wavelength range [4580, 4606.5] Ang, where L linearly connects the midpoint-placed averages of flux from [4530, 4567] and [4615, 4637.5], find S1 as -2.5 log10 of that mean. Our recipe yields 0.06 mag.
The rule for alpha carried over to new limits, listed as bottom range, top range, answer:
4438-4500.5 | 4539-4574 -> 1.17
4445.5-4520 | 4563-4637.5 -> 1.16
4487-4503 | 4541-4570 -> 1.09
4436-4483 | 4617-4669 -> 1.23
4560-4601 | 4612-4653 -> 1.04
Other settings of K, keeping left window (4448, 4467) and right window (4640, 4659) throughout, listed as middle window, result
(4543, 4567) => -2.41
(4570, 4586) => -1.47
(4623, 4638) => -1.42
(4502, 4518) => -2.05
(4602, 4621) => -2.11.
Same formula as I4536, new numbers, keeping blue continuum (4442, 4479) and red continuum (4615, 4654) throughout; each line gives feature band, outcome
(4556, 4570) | -1.2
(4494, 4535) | -2.3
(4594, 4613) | -0.3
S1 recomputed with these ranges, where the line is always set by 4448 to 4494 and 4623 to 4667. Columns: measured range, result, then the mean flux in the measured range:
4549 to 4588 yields -0.07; 3.87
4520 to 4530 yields -0.03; 3.64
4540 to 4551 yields -0.05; 3.74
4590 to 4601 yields 0.02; 3.63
